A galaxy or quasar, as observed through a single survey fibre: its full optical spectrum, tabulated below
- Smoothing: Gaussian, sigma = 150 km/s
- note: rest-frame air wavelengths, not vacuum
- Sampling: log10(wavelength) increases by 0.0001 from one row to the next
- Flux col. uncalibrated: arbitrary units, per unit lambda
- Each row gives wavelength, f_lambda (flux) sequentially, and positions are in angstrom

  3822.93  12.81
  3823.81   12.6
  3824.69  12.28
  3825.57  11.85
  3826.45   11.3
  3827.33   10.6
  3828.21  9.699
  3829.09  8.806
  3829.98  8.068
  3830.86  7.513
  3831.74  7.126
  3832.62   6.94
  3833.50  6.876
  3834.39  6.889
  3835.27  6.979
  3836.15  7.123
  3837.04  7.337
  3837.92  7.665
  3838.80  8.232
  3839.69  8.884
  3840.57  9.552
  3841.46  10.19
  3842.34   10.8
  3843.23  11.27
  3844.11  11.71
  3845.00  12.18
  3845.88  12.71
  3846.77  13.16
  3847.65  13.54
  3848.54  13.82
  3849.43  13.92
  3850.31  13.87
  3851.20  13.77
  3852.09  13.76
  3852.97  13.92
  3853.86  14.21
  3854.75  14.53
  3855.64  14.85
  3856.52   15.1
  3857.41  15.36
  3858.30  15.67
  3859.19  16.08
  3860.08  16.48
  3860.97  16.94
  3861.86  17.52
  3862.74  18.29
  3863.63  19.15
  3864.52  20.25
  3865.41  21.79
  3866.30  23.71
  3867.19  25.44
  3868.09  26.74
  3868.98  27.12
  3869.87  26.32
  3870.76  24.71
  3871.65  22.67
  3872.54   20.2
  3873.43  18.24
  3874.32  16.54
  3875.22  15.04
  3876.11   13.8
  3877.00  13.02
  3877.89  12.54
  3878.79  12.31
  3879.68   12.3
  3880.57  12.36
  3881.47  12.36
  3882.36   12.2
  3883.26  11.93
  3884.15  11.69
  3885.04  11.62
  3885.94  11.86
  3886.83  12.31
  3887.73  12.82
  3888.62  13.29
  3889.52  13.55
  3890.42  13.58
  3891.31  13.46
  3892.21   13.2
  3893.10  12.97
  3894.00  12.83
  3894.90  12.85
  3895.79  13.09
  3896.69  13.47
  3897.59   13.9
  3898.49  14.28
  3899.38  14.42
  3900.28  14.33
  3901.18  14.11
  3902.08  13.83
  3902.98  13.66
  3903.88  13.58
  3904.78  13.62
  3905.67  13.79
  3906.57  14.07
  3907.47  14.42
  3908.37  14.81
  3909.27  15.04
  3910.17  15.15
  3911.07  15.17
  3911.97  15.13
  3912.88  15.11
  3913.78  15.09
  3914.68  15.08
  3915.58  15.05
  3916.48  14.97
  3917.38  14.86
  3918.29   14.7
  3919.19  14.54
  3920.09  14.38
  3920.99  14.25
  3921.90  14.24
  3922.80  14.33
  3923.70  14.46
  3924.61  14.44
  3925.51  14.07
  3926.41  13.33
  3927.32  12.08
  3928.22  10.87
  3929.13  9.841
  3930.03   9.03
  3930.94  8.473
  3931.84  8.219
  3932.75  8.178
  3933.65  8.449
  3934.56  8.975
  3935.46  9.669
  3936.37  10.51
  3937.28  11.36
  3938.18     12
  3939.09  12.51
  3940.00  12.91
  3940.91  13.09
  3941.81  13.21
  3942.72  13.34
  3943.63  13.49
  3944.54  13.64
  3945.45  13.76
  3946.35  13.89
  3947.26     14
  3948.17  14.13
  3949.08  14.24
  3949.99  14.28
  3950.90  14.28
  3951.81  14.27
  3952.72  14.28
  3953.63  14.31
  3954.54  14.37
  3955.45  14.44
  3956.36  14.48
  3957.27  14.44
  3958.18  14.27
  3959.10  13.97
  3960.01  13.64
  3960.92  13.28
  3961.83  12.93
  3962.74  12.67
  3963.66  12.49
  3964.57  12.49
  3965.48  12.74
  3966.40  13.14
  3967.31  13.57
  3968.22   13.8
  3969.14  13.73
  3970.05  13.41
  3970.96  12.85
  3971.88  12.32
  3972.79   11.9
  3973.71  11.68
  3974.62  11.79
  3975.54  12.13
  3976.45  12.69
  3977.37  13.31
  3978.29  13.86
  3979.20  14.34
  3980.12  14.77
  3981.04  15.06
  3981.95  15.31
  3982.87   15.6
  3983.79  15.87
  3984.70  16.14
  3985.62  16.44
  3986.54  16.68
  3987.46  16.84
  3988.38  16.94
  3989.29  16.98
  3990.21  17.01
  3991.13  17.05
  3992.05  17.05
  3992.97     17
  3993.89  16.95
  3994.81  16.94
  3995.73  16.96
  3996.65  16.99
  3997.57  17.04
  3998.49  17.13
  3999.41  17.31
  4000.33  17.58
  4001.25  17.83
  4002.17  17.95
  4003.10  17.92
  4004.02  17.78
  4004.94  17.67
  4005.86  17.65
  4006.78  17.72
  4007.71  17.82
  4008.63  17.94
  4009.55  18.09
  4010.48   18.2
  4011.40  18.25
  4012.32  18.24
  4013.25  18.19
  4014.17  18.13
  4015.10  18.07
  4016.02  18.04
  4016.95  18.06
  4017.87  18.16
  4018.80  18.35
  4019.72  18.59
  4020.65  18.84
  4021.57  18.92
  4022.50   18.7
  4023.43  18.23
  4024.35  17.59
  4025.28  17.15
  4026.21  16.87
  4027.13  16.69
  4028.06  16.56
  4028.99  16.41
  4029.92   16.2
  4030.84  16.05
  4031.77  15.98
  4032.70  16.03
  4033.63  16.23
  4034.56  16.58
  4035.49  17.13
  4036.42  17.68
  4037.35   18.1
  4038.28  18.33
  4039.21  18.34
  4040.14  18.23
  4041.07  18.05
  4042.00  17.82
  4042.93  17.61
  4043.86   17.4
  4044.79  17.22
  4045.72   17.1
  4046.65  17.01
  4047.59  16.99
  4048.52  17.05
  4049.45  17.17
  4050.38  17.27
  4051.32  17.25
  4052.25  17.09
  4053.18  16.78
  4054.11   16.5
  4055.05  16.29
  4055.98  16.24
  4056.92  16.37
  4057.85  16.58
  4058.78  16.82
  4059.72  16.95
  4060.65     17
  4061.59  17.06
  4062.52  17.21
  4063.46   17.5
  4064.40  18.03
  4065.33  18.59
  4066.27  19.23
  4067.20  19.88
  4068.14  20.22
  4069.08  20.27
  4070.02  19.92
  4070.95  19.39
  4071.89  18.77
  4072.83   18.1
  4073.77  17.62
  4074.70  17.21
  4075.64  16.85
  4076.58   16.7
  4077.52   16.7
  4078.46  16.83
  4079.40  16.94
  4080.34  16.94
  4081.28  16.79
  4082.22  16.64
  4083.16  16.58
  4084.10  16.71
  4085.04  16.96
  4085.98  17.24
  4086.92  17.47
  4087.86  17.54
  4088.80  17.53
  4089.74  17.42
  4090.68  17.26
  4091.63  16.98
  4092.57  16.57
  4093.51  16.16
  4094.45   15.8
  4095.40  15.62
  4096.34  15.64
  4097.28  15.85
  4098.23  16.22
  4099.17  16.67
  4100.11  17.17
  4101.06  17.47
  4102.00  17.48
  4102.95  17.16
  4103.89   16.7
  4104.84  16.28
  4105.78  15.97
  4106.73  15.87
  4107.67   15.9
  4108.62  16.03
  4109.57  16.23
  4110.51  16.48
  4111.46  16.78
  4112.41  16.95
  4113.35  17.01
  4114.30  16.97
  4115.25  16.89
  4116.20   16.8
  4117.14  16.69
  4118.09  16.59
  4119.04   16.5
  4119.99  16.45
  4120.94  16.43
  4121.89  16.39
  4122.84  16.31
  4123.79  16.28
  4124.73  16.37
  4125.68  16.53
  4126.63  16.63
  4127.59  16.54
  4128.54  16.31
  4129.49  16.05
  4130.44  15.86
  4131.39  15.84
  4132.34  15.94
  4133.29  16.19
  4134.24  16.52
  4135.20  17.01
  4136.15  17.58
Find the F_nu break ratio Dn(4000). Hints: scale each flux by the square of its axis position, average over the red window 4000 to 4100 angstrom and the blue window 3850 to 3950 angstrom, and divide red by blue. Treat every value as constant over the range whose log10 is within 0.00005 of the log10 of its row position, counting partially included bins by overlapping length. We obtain 1.30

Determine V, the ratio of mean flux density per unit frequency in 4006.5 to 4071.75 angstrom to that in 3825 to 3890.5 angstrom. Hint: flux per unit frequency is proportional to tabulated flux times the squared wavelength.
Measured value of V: 1.39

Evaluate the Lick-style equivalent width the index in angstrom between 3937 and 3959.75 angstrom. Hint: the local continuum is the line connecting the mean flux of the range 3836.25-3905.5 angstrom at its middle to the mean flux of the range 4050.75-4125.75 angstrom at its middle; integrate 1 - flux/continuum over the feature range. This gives 2.6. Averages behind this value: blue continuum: 14.7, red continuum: 17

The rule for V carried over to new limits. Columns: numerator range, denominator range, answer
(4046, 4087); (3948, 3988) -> 1.31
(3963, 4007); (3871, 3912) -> 1.15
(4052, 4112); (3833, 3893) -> 1.32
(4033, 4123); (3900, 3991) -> 1.34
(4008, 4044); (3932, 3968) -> 1.42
